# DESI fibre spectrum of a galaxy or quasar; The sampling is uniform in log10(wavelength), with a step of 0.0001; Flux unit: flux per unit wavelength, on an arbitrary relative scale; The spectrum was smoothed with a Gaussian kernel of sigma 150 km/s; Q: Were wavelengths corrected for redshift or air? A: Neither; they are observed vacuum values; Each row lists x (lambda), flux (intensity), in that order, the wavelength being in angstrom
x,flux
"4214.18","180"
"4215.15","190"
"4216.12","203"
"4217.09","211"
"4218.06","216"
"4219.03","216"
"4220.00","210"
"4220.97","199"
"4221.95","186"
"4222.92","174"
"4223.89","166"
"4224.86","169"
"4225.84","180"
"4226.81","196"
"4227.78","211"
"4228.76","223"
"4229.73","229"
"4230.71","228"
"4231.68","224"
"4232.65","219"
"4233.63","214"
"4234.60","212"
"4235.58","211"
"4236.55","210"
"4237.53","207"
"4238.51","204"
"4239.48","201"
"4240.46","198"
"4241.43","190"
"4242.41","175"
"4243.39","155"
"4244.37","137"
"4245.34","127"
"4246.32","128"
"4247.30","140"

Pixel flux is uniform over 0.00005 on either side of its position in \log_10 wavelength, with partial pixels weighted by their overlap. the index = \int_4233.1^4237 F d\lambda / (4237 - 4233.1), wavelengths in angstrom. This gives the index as 212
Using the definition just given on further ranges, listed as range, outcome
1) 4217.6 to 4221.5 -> 210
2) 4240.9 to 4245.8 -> 158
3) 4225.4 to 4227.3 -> 189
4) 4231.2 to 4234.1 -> 219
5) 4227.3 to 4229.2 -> 216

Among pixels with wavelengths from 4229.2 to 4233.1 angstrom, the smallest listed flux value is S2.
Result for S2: 219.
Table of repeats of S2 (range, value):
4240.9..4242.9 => 175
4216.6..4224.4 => 166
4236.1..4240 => 201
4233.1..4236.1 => 211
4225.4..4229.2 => 180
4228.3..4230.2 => 223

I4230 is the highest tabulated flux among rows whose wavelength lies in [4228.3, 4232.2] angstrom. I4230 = 229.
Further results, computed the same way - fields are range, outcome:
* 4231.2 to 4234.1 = 224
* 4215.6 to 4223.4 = 216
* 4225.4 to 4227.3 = 196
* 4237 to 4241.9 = 207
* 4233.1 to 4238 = 214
